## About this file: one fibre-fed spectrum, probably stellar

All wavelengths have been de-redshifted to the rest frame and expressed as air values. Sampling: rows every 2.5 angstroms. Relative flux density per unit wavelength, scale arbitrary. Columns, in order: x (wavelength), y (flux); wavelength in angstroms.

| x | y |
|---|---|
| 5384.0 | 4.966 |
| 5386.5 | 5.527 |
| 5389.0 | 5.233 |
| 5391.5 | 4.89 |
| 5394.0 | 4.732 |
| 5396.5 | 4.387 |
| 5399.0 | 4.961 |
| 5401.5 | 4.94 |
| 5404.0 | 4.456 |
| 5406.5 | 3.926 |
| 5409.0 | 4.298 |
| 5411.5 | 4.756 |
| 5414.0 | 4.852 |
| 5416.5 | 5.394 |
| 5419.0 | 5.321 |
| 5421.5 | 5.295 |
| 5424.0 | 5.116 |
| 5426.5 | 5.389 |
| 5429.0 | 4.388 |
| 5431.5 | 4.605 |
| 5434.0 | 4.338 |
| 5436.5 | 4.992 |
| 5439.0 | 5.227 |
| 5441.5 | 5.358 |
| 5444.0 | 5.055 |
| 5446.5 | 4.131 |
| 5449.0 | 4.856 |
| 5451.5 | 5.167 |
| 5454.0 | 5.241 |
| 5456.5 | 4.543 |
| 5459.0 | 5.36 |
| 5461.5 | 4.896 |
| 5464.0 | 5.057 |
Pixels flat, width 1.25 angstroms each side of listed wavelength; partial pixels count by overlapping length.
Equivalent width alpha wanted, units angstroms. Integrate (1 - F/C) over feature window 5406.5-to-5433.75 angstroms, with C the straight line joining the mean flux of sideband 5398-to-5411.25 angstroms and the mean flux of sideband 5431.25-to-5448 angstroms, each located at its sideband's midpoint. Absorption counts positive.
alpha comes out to -1.2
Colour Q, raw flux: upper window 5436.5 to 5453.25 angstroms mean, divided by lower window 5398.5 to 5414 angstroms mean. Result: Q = 1.1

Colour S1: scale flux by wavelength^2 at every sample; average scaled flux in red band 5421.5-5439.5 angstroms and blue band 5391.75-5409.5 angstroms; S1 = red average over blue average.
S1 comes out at 1.1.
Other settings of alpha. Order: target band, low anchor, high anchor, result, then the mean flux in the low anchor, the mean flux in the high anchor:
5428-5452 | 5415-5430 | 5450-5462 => 1.4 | 5.16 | 5.05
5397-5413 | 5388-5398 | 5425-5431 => 0.9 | 4.8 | 4.86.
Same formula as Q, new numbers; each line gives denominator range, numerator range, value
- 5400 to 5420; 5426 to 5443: 1.03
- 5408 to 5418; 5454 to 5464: 1.03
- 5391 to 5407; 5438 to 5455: 1.08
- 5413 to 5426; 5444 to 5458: 0.92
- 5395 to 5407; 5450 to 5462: 1.10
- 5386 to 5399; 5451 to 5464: 1.02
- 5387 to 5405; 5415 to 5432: 1.05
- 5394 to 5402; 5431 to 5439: 1.00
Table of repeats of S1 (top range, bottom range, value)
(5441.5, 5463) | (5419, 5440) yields 1.01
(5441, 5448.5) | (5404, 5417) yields 1.06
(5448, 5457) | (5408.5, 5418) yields 1.04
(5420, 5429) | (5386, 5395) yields 1.03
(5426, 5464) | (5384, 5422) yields 1.02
